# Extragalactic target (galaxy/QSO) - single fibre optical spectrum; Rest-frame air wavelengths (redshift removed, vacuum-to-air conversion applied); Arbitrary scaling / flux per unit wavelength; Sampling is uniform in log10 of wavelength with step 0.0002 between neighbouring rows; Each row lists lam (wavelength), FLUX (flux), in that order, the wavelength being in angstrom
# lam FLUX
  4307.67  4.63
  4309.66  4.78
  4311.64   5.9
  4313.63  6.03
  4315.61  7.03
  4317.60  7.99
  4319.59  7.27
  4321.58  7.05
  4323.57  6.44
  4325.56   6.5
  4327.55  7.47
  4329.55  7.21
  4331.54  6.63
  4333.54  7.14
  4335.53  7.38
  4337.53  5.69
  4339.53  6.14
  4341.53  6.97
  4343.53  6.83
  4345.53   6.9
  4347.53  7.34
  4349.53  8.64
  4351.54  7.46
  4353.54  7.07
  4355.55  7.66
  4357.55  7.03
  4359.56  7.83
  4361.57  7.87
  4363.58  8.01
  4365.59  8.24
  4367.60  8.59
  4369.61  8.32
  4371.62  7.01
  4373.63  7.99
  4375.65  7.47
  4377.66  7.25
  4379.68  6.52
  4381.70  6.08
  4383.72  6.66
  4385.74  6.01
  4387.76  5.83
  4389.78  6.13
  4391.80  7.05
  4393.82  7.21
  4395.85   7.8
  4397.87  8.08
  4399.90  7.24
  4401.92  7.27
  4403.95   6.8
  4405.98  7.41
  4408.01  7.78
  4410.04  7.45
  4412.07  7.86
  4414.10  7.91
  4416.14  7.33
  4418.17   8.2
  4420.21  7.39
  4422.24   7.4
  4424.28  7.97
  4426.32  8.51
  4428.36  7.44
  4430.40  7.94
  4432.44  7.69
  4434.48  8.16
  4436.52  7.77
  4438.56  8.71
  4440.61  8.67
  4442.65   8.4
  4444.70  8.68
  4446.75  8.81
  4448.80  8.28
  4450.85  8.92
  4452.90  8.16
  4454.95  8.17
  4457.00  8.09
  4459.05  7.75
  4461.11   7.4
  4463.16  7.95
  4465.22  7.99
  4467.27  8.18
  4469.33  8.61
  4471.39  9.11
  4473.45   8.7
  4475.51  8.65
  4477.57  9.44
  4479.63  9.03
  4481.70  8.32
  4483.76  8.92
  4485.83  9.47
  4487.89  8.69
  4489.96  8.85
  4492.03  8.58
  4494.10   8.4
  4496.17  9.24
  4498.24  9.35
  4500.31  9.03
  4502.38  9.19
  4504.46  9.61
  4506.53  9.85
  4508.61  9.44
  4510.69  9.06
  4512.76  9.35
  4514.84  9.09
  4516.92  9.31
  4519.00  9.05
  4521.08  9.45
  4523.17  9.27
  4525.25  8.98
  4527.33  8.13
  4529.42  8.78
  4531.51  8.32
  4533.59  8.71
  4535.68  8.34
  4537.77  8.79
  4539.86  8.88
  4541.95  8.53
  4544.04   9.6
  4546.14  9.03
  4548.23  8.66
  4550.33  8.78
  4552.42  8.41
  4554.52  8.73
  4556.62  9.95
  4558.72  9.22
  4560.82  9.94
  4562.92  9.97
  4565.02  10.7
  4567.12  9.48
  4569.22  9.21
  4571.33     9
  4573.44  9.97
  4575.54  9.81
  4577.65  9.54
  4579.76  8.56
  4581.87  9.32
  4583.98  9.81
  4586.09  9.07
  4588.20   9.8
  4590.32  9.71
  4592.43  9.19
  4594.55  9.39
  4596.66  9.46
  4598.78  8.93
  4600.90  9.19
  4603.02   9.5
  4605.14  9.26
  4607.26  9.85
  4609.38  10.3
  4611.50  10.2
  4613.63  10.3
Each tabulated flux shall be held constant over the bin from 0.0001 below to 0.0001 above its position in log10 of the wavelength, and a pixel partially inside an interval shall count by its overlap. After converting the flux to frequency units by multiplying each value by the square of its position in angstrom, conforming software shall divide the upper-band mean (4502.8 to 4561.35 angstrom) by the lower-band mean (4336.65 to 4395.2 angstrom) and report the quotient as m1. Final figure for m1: 1.36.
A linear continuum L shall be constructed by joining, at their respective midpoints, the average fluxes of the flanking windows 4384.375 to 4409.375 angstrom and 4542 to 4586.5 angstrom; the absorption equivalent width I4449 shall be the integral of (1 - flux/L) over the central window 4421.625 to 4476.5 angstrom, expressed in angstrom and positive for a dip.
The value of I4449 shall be -3.3 angstrom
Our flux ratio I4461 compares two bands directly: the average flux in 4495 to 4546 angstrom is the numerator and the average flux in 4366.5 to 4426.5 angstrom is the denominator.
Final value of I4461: 1.23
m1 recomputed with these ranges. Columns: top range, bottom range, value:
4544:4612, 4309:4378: 1.46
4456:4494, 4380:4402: 1.30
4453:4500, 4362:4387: 1.23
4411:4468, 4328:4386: 1.15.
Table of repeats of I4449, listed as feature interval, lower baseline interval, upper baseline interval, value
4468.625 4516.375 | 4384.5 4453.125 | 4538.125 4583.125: -2.9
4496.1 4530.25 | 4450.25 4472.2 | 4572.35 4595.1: -1.8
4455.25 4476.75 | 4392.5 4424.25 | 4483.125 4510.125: 0.8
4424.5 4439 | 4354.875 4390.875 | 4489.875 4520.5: 0.2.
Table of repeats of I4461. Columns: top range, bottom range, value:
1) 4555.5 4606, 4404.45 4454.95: 1.18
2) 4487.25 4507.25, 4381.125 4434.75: 1.23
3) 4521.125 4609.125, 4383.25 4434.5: 1.25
